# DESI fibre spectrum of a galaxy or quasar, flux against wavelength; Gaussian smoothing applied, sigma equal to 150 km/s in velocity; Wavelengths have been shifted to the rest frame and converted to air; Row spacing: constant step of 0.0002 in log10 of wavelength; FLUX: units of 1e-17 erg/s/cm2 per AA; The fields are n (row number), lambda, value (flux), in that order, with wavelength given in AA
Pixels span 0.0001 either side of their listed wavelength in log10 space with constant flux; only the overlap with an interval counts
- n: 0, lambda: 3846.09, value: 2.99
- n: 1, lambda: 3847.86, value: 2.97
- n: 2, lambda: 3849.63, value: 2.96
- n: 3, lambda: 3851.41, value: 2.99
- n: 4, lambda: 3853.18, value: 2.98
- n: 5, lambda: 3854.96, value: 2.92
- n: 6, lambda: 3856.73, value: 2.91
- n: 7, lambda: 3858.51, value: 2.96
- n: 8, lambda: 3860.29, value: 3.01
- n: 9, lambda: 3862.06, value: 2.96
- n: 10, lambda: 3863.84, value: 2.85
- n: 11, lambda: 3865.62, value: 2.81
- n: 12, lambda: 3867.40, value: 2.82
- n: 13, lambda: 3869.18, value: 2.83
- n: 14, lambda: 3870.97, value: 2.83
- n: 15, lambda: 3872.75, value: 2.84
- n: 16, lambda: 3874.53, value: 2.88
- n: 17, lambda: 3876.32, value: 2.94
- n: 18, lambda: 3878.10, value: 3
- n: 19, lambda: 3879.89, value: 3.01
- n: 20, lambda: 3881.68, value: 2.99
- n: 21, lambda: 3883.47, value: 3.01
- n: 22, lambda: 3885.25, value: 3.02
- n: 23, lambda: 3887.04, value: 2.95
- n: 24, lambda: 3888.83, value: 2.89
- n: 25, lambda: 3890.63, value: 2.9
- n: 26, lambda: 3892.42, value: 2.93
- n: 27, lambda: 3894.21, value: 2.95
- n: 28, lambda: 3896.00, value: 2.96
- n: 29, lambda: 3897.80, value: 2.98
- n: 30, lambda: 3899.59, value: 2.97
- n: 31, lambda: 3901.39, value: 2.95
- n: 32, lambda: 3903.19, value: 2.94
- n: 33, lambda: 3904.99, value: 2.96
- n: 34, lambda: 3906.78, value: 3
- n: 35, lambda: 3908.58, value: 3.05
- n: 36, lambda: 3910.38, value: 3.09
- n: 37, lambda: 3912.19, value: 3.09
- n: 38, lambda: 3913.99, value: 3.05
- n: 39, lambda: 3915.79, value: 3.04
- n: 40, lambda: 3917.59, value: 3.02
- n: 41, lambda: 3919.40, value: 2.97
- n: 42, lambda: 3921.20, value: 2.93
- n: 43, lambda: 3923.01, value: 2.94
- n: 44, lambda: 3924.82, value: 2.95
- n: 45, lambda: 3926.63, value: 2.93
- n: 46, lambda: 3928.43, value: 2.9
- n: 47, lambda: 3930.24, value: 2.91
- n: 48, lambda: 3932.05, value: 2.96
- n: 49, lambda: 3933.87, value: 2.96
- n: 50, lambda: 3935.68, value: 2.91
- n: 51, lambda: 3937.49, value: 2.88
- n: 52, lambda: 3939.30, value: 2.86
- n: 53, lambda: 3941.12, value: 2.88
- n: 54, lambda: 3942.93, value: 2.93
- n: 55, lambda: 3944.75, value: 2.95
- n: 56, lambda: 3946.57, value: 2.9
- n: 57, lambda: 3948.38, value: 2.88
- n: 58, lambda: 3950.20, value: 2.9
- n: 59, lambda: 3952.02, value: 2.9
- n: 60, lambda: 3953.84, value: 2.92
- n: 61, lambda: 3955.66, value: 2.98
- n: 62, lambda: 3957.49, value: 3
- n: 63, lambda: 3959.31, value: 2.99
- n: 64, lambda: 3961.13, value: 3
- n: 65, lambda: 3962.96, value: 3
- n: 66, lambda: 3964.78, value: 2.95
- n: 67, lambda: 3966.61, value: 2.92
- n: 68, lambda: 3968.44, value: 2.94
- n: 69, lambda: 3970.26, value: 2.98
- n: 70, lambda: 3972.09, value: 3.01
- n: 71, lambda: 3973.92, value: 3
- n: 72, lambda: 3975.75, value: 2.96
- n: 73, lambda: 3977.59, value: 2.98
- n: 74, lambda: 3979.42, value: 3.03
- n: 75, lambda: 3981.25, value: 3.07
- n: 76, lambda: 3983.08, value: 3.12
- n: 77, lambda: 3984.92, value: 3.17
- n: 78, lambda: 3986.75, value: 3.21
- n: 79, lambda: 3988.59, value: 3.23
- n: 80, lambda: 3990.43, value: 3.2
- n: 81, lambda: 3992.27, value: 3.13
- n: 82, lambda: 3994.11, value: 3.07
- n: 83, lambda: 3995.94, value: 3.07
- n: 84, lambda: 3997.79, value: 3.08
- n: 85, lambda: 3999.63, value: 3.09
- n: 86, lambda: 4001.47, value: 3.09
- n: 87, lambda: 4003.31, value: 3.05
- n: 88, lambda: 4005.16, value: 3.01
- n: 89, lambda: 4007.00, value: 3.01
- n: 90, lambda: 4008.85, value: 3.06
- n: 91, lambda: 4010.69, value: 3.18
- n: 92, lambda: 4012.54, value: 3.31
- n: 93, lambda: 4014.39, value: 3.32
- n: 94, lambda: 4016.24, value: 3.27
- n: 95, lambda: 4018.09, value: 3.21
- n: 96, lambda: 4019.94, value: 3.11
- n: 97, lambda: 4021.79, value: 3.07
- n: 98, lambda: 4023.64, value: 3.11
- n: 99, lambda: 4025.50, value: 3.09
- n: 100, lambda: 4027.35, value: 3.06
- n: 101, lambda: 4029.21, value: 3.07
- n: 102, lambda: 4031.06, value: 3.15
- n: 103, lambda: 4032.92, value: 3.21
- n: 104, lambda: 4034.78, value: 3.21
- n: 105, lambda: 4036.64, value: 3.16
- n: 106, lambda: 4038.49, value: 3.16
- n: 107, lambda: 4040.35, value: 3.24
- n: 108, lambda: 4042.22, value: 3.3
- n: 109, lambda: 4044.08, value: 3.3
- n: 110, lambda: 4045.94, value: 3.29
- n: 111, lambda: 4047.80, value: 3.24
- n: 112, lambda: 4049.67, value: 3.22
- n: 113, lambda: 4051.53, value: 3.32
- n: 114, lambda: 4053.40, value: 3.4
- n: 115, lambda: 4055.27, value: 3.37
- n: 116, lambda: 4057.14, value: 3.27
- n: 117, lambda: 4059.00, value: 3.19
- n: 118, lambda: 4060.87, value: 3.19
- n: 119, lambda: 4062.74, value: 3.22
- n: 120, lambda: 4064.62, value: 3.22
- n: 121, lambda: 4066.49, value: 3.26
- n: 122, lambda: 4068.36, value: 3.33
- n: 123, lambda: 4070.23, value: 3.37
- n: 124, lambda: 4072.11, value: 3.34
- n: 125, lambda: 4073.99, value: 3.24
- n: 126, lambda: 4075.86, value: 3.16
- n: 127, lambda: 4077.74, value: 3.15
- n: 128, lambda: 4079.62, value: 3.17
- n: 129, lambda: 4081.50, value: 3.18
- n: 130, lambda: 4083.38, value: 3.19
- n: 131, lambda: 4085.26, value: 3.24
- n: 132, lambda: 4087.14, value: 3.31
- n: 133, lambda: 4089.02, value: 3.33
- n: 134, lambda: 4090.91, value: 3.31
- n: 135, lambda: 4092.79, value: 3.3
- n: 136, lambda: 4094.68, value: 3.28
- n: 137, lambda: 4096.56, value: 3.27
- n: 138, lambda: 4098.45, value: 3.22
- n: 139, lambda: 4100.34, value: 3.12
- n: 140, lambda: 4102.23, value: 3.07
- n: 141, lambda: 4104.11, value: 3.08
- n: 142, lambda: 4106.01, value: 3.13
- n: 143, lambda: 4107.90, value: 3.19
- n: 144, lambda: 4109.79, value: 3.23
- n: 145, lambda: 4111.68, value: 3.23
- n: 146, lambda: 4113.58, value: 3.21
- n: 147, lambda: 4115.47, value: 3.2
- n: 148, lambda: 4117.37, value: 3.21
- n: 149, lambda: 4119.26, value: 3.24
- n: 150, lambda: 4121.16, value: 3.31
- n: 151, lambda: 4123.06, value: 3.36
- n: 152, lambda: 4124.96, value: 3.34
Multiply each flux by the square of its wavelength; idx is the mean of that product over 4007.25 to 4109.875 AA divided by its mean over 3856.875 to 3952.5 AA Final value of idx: 1.2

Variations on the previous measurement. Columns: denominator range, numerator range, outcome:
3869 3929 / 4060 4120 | 1.20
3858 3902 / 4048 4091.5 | 1.22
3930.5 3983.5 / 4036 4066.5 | 1.16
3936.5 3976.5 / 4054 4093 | 1.17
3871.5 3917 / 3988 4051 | 1.13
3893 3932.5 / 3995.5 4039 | 1.11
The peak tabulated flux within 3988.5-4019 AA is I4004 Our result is 3.32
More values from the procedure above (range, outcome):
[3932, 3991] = 3.23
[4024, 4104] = 3.4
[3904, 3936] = 3.09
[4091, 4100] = 3.3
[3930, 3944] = 2.96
